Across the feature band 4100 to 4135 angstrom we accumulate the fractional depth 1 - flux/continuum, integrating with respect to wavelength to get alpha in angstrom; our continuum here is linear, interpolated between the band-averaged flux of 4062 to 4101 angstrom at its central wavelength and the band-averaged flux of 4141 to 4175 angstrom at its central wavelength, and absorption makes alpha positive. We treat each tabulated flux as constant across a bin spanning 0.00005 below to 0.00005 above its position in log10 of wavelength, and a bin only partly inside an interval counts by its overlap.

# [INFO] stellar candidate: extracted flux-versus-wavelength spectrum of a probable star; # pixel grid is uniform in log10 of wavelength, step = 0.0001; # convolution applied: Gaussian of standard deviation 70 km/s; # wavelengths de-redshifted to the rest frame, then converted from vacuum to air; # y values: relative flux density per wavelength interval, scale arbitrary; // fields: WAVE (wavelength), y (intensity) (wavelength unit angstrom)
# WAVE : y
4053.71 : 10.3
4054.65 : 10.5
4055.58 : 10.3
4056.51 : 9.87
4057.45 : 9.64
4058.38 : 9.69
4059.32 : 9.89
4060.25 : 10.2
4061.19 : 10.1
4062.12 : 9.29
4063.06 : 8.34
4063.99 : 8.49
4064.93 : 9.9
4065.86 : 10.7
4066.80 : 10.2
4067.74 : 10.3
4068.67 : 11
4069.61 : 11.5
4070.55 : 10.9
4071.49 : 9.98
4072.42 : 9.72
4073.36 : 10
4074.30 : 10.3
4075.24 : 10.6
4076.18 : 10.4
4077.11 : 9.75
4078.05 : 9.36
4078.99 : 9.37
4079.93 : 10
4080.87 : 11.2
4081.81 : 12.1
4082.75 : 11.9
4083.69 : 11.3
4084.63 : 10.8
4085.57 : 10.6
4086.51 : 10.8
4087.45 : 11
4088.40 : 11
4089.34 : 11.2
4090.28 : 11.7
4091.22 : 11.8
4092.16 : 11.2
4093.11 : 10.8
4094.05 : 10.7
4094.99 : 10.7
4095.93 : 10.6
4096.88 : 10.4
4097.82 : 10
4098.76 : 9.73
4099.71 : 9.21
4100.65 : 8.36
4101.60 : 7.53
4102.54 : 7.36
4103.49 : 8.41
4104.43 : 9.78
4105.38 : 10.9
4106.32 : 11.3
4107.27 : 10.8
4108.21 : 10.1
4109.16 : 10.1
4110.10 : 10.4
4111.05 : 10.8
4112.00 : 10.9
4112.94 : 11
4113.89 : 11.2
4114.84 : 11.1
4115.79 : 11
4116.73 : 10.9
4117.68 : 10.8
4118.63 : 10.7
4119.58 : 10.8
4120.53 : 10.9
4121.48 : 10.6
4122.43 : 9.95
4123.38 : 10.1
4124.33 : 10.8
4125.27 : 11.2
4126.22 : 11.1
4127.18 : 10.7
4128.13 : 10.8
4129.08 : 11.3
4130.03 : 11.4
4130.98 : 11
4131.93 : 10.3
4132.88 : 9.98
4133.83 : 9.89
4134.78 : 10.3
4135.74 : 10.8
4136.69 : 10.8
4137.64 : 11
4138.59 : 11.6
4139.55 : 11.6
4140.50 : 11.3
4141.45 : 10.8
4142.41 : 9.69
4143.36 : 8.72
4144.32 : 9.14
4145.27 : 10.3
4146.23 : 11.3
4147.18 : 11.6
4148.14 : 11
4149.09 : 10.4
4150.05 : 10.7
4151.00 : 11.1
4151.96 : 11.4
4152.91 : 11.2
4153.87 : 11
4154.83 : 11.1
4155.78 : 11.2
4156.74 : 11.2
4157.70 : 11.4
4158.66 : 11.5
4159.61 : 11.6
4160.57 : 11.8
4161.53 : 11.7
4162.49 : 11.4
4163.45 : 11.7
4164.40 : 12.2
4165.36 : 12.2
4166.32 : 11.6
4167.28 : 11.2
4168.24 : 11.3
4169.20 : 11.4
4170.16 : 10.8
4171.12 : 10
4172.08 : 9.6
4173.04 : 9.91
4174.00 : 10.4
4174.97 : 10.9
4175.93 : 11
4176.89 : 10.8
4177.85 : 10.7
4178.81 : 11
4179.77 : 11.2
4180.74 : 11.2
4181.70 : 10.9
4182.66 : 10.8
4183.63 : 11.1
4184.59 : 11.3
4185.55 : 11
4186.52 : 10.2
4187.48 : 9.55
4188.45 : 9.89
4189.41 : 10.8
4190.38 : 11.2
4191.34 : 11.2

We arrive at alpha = 0.9 angstrom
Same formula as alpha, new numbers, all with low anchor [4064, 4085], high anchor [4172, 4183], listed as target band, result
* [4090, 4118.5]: 0.6 angstrom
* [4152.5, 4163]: -0.7 angstrom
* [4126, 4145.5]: 0.1 angstrom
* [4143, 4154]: 0.0 angstrom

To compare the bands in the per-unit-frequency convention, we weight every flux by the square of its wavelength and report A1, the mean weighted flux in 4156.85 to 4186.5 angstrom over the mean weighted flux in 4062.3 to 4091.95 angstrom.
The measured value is 1.1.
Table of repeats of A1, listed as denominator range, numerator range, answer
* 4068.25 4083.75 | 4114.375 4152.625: 1.05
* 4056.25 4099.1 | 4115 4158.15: 1.06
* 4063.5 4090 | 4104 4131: 1.04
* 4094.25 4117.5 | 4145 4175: 1.13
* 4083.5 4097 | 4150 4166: 1.08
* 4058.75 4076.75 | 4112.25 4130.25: 1.10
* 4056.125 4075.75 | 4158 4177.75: 1.17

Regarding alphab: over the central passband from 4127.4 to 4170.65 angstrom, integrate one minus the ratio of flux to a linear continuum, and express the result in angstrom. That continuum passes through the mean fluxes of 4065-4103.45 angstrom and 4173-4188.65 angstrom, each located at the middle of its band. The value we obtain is -1.6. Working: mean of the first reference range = 10.4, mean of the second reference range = 10.7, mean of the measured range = 11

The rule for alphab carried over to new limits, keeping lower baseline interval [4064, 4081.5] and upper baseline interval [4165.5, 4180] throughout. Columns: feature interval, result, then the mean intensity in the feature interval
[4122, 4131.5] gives -0.3 angstrom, 10.8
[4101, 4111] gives 0.7 angstrom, 9.7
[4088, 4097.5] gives -0.6 angstrom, 11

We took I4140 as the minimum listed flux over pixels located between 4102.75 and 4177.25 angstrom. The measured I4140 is 8.41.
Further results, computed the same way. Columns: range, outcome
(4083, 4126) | 7.36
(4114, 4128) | 9.95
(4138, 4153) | 8.72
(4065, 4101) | 8.36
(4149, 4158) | 10.4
